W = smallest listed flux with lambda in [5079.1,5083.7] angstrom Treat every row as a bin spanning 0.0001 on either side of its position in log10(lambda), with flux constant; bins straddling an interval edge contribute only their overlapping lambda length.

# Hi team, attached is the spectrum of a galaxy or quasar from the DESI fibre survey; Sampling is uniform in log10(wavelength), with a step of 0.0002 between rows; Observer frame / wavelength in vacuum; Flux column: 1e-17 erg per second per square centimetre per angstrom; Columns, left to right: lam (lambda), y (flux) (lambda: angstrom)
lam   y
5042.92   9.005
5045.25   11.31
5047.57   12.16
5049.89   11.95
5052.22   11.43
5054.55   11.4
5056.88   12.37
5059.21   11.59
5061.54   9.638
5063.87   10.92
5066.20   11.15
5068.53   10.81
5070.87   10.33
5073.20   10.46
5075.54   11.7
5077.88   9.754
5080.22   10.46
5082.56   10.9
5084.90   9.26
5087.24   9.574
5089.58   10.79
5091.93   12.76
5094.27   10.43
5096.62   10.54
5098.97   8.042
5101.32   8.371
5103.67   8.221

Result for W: 10.46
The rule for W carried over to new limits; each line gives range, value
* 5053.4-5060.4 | 11.4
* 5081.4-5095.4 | 9.26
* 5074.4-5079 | 9.754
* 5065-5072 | 10.33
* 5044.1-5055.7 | 11.31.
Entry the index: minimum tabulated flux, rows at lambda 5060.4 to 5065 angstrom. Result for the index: 9.638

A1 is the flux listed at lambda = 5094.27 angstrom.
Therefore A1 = 10.43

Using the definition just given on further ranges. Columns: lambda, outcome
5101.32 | 8.371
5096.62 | 10.54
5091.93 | 12.76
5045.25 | 11.31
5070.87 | 10.33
